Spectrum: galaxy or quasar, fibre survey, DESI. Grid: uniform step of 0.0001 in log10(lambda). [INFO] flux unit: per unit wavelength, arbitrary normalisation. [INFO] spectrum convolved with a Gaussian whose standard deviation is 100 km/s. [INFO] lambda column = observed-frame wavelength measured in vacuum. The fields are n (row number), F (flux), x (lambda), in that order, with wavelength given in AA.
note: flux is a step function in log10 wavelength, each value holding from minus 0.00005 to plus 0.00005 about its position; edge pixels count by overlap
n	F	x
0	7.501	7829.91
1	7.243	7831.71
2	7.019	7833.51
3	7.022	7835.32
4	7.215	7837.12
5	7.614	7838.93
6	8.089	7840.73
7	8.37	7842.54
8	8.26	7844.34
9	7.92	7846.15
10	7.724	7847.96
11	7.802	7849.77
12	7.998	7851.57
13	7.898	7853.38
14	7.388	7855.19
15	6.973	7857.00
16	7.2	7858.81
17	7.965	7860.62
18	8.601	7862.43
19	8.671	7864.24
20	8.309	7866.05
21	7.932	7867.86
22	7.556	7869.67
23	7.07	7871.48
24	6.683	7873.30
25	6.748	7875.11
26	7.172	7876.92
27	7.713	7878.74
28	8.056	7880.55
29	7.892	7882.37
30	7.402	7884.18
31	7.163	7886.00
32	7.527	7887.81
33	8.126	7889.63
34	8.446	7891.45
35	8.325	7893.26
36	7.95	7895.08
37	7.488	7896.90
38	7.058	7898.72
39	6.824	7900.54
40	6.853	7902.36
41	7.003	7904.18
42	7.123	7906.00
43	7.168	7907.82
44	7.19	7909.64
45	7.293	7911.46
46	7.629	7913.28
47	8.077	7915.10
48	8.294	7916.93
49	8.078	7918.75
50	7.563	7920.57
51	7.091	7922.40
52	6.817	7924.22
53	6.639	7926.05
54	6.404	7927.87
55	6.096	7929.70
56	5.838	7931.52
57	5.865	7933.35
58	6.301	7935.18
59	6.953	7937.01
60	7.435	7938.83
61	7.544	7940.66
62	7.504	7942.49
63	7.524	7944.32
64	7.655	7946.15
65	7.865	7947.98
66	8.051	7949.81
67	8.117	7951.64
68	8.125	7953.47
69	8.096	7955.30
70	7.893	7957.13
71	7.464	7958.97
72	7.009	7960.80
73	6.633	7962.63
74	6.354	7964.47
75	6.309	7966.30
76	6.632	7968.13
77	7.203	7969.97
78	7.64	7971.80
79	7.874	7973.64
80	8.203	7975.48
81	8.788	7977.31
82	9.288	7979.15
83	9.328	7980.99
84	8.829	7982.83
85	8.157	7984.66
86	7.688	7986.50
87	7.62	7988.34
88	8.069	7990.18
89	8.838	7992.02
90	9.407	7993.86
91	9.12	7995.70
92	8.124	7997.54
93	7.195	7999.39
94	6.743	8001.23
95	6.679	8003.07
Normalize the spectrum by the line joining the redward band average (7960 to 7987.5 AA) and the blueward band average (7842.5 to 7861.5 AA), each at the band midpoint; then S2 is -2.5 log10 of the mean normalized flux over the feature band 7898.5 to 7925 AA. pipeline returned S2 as 0.06 mag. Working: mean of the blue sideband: 7.74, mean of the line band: 7.35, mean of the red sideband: 7.73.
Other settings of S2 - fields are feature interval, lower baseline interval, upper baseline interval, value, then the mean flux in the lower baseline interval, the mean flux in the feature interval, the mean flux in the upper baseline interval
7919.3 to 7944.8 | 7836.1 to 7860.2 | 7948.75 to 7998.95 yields 0.154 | 7.73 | 6.83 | 7.95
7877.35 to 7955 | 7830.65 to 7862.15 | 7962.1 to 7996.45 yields 0.064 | 7.65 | 7.39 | 8.01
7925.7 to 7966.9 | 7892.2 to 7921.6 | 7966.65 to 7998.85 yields 0.109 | 7.5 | 7.13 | 8.23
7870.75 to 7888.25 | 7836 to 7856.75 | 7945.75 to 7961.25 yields 0.068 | 7.81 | 7.34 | 7.84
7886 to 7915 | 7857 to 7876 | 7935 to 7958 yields 0.025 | 7.64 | 7.48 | 7.66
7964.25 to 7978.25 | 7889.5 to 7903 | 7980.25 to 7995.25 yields 0.126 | 7.62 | 7.43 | 8.5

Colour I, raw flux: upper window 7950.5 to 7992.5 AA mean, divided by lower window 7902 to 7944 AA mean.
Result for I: 1.10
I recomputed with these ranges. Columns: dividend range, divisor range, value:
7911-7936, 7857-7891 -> 0.91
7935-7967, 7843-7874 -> 0.95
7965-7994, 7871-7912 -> 1.09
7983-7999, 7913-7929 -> 1.13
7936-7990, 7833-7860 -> 1.01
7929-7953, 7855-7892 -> 0.94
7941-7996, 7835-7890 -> 1.03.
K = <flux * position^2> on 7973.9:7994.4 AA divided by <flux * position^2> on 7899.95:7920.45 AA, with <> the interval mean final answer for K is 1.2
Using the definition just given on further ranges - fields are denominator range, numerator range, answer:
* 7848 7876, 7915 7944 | 0.93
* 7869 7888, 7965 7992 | 1.11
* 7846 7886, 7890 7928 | 0.98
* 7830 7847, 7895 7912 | 0.95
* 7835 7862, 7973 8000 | 1.13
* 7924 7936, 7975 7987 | 1.40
